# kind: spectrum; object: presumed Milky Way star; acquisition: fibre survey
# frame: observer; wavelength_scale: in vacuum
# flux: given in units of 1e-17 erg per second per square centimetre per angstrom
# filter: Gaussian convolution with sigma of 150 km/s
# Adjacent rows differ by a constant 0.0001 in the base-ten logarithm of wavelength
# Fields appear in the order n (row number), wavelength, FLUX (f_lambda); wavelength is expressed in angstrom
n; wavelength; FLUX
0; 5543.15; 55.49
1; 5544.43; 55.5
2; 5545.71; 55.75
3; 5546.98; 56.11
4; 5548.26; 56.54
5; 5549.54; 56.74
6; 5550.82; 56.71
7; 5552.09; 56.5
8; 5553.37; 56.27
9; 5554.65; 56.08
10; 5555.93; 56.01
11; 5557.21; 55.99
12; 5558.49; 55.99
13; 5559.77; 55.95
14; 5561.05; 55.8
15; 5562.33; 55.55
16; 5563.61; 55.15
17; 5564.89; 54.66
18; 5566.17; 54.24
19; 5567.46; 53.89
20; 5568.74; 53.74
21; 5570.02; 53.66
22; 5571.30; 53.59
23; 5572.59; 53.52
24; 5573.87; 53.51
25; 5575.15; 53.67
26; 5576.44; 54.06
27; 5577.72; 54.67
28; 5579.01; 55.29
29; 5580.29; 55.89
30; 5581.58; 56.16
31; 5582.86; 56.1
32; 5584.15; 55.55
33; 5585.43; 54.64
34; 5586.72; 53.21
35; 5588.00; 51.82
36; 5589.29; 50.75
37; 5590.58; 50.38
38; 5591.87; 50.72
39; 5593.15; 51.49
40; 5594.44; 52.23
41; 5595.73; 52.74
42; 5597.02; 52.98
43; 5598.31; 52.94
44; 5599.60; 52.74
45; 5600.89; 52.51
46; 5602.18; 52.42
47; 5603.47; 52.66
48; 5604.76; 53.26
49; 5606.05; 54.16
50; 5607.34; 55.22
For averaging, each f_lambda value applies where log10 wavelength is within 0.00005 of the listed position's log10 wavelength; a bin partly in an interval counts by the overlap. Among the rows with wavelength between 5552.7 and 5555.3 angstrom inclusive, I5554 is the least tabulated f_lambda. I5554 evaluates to 56.08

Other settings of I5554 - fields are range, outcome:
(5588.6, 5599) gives 50.38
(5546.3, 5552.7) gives 56.11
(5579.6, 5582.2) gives 55.89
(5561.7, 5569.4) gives 53.74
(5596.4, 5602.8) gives 52.42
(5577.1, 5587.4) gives 53.21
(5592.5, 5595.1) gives 51.49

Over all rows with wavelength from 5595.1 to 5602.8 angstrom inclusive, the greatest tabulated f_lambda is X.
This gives 52.98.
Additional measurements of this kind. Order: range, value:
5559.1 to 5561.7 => 55.95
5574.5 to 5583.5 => 56.16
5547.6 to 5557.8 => 56.74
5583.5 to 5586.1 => 55.55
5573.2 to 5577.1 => 54.06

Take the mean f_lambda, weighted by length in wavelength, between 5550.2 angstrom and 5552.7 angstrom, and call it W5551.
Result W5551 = 56.8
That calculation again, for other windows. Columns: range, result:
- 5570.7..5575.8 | 53.5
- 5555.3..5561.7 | 55.9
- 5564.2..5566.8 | 54.5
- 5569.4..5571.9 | 53.7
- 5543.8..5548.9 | 56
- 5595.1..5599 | 52.8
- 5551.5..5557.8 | 56.1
